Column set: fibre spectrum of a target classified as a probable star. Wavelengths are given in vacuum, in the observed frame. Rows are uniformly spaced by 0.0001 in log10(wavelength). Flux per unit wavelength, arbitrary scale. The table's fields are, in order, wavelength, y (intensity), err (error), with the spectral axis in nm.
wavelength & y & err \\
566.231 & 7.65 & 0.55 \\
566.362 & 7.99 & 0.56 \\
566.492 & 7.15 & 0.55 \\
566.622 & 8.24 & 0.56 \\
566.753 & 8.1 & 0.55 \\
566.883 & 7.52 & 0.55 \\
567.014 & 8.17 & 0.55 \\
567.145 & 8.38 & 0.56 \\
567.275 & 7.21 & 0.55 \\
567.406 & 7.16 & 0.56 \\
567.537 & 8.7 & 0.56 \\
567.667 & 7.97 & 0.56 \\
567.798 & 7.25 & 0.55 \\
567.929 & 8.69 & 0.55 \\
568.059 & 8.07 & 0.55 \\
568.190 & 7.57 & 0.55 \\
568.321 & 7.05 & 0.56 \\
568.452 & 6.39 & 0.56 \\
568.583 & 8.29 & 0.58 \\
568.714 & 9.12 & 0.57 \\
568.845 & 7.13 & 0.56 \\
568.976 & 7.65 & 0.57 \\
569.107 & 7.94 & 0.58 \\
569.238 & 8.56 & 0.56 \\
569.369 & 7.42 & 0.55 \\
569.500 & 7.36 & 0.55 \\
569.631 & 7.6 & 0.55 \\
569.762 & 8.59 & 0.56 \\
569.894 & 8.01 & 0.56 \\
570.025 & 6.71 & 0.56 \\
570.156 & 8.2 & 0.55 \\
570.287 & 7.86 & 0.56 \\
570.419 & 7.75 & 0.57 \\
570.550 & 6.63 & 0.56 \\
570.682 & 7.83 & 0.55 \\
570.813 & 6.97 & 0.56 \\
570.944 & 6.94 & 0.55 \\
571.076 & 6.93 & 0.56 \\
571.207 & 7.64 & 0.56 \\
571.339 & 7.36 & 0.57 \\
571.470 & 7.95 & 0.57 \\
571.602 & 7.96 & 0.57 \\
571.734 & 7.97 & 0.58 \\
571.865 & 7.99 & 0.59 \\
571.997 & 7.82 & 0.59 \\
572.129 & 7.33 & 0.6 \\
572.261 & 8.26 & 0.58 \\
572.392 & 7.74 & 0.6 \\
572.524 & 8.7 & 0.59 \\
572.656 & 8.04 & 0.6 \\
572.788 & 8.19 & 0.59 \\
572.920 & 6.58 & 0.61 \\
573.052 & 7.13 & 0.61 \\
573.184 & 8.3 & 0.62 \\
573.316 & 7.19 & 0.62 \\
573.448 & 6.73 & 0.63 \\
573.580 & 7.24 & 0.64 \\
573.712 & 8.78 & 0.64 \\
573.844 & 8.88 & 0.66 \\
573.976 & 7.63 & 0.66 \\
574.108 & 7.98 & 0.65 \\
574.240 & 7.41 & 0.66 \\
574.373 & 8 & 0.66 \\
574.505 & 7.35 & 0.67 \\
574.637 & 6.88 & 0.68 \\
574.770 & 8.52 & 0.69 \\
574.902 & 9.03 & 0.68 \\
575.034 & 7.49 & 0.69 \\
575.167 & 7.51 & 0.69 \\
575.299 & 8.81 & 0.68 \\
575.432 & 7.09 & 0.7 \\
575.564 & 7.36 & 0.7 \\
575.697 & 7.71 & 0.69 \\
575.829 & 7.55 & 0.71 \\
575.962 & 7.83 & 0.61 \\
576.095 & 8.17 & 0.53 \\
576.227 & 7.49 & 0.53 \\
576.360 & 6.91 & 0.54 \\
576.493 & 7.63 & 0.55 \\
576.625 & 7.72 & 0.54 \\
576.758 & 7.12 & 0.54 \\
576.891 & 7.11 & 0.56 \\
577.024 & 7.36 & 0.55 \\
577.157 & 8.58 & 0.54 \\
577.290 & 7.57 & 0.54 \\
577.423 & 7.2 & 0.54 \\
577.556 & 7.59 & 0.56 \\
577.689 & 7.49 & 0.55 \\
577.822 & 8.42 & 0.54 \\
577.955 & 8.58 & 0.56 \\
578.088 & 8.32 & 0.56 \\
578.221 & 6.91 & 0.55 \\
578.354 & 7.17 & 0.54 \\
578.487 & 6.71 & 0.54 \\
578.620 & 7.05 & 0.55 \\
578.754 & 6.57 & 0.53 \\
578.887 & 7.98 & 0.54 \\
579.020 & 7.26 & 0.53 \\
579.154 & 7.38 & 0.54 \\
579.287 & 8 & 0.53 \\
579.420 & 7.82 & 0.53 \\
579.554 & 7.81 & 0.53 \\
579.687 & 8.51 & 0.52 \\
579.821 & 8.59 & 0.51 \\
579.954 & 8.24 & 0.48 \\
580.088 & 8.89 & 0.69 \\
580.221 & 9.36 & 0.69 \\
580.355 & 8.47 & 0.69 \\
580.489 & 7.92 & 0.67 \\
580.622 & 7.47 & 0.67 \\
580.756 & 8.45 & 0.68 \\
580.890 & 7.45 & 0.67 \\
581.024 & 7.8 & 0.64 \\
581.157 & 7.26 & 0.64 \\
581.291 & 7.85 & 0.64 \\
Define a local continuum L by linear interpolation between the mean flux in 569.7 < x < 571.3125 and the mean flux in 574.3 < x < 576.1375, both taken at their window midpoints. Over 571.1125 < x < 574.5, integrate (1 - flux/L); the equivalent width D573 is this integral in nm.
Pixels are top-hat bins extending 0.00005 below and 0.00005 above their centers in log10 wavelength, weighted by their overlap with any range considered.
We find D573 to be -0.059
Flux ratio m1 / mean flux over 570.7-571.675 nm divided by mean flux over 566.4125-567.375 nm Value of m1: 0.95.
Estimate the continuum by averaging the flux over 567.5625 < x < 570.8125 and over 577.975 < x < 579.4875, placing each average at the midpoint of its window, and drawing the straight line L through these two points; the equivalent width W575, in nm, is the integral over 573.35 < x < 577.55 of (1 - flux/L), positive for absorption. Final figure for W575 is -0.09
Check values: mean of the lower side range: 7.73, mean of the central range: 7.69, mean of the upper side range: 7.42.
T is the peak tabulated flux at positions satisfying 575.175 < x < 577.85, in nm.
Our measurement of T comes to 8.81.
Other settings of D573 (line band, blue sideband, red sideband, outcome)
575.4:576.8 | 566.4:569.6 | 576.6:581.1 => 0.05 nm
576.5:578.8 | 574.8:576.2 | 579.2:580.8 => 0.16 nm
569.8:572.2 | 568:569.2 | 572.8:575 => 0.05 nm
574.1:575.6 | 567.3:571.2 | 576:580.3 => -0.01 nm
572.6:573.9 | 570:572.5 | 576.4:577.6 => -0.02 nm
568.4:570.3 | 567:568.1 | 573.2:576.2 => 0.03 nm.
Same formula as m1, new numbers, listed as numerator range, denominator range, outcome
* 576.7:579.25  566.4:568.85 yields 0.96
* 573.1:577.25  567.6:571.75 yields 1.01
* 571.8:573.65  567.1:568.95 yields 0.99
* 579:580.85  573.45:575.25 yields 1.04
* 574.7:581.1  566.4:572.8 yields 1.00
